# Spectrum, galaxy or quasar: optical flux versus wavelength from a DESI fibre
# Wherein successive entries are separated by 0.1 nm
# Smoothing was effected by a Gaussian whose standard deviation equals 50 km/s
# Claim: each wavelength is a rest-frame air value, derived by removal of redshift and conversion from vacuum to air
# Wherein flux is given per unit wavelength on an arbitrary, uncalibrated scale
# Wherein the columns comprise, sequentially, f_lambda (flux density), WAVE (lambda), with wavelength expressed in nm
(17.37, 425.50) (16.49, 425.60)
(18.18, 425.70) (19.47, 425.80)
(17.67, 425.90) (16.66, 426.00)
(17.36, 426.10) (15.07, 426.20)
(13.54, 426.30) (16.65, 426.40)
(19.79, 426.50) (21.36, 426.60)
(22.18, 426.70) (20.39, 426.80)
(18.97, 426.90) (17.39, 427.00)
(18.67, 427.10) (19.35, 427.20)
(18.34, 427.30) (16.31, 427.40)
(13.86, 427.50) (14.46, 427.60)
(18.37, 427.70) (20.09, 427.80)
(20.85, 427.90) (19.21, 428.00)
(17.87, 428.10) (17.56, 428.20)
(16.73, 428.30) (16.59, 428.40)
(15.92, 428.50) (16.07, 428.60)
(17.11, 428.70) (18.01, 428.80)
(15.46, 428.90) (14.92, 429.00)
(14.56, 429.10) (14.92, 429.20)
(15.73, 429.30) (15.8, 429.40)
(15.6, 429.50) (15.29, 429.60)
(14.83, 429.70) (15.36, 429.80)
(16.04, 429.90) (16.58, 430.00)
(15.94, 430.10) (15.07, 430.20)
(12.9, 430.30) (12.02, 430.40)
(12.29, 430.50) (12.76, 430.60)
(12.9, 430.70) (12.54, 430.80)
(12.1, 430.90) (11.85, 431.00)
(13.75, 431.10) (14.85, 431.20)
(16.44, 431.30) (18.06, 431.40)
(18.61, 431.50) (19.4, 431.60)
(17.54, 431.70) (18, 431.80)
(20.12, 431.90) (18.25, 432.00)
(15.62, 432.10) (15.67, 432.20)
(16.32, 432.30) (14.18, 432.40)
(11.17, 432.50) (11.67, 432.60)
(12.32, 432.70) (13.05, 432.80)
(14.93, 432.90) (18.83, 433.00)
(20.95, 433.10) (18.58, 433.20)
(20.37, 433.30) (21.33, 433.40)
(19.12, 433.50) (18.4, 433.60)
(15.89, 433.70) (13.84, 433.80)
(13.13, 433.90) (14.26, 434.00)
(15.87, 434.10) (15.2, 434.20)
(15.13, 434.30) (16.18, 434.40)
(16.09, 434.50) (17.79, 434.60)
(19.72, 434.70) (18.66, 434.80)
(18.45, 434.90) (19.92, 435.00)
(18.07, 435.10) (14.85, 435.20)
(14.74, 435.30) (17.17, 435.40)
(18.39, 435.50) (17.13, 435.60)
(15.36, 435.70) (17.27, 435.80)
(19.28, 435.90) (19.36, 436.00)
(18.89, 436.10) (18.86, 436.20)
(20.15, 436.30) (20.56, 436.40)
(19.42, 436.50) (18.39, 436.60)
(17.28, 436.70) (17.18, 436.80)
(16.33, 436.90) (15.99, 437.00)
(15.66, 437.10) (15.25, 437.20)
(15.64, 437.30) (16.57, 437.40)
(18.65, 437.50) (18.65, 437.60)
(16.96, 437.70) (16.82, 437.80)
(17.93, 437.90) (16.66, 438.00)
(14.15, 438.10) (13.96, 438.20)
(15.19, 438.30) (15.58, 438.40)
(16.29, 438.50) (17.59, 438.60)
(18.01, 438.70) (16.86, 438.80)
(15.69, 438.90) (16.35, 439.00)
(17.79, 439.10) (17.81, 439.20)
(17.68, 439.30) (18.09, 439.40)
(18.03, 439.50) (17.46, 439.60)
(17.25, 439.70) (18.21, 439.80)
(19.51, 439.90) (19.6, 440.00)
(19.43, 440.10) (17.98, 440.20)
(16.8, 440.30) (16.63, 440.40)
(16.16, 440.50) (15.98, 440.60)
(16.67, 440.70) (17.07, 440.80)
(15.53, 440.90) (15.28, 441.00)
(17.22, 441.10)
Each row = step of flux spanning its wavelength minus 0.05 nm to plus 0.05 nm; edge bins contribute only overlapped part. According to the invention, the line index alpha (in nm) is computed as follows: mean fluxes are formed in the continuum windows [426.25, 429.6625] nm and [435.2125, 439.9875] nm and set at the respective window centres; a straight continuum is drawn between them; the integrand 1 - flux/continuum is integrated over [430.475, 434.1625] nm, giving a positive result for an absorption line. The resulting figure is 0.31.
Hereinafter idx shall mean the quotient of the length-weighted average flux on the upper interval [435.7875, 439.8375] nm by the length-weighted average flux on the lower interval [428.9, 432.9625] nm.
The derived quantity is 1.15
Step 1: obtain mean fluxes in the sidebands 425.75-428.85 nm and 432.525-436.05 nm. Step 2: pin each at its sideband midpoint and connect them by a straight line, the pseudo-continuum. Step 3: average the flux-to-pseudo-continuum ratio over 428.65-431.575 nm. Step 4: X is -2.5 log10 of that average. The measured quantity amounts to 0.17 mag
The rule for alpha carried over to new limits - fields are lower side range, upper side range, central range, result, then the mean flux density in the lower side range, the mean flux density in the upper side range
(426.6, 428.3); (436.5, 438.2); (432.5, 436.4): 0.04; 18.4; 16.8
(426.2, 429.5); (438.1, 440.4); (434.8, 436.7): -0.09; 17.3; 17.2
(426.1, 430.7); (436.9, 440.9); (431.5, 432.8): 0.07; 16.6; 17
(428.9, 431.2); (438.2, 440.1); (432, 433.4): -0.07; 14.3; 17.4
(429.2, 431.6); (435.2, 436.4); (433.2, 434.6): 0.01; 14.8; 17.9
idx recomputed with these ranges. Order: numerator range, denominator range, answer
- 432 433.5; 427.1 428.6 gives 0.93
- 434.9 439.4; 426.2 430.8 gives 1.04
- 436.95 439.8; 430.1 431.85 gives 1.13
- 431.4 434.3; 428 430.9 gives 1.08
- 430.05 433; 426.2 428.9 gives 0.84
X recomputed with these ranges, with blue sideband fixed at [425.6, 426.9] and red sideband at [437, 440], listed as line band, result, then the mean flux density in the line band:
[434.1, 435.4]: 0.02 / 17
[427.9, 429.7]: 0.10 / 16.4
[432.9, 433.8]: -0.07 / 18.7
